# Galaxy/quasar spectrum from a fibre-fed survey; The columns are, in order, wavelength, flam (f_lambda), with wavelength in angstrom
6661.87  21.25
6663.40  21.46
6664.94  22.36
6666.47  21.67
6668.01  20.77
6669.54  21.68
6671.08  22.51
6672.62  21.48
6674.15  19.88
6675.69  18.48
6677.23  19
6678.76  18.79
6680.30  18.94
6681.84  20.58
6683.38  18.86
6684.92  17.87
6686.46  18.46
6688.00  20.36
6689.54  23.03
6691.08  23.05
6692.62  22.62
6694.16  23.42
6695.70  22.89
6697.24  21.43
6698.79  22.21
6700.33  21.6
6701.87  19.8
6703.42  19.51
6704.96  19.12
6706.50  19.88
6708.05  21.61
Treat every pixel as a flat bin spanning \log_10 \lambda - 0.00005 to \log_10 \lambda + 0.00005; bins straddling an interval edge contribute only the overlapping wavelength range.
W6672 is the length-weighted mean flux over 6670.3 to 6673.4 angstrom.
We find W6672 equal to 22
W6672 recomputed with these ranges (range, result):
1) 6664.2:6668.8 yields 21.6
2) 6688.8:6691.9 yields 23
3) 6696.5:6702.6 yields 21.3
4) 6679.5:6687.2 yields 18.9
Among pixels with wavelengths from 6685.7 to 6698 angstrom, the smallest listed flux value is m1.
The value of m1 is 18.46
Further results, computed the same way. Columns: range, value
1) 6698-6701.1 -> 21.6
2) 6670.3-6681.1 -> 18.48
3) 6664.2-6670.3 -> 20.77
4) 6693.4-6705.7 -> 19.12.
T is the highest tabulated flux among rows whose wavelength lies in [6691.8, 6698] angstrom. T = 23.42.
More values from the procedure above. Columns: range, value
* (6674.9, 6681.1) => 19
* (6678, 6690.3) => 23.03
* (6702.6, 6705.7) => 19.51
